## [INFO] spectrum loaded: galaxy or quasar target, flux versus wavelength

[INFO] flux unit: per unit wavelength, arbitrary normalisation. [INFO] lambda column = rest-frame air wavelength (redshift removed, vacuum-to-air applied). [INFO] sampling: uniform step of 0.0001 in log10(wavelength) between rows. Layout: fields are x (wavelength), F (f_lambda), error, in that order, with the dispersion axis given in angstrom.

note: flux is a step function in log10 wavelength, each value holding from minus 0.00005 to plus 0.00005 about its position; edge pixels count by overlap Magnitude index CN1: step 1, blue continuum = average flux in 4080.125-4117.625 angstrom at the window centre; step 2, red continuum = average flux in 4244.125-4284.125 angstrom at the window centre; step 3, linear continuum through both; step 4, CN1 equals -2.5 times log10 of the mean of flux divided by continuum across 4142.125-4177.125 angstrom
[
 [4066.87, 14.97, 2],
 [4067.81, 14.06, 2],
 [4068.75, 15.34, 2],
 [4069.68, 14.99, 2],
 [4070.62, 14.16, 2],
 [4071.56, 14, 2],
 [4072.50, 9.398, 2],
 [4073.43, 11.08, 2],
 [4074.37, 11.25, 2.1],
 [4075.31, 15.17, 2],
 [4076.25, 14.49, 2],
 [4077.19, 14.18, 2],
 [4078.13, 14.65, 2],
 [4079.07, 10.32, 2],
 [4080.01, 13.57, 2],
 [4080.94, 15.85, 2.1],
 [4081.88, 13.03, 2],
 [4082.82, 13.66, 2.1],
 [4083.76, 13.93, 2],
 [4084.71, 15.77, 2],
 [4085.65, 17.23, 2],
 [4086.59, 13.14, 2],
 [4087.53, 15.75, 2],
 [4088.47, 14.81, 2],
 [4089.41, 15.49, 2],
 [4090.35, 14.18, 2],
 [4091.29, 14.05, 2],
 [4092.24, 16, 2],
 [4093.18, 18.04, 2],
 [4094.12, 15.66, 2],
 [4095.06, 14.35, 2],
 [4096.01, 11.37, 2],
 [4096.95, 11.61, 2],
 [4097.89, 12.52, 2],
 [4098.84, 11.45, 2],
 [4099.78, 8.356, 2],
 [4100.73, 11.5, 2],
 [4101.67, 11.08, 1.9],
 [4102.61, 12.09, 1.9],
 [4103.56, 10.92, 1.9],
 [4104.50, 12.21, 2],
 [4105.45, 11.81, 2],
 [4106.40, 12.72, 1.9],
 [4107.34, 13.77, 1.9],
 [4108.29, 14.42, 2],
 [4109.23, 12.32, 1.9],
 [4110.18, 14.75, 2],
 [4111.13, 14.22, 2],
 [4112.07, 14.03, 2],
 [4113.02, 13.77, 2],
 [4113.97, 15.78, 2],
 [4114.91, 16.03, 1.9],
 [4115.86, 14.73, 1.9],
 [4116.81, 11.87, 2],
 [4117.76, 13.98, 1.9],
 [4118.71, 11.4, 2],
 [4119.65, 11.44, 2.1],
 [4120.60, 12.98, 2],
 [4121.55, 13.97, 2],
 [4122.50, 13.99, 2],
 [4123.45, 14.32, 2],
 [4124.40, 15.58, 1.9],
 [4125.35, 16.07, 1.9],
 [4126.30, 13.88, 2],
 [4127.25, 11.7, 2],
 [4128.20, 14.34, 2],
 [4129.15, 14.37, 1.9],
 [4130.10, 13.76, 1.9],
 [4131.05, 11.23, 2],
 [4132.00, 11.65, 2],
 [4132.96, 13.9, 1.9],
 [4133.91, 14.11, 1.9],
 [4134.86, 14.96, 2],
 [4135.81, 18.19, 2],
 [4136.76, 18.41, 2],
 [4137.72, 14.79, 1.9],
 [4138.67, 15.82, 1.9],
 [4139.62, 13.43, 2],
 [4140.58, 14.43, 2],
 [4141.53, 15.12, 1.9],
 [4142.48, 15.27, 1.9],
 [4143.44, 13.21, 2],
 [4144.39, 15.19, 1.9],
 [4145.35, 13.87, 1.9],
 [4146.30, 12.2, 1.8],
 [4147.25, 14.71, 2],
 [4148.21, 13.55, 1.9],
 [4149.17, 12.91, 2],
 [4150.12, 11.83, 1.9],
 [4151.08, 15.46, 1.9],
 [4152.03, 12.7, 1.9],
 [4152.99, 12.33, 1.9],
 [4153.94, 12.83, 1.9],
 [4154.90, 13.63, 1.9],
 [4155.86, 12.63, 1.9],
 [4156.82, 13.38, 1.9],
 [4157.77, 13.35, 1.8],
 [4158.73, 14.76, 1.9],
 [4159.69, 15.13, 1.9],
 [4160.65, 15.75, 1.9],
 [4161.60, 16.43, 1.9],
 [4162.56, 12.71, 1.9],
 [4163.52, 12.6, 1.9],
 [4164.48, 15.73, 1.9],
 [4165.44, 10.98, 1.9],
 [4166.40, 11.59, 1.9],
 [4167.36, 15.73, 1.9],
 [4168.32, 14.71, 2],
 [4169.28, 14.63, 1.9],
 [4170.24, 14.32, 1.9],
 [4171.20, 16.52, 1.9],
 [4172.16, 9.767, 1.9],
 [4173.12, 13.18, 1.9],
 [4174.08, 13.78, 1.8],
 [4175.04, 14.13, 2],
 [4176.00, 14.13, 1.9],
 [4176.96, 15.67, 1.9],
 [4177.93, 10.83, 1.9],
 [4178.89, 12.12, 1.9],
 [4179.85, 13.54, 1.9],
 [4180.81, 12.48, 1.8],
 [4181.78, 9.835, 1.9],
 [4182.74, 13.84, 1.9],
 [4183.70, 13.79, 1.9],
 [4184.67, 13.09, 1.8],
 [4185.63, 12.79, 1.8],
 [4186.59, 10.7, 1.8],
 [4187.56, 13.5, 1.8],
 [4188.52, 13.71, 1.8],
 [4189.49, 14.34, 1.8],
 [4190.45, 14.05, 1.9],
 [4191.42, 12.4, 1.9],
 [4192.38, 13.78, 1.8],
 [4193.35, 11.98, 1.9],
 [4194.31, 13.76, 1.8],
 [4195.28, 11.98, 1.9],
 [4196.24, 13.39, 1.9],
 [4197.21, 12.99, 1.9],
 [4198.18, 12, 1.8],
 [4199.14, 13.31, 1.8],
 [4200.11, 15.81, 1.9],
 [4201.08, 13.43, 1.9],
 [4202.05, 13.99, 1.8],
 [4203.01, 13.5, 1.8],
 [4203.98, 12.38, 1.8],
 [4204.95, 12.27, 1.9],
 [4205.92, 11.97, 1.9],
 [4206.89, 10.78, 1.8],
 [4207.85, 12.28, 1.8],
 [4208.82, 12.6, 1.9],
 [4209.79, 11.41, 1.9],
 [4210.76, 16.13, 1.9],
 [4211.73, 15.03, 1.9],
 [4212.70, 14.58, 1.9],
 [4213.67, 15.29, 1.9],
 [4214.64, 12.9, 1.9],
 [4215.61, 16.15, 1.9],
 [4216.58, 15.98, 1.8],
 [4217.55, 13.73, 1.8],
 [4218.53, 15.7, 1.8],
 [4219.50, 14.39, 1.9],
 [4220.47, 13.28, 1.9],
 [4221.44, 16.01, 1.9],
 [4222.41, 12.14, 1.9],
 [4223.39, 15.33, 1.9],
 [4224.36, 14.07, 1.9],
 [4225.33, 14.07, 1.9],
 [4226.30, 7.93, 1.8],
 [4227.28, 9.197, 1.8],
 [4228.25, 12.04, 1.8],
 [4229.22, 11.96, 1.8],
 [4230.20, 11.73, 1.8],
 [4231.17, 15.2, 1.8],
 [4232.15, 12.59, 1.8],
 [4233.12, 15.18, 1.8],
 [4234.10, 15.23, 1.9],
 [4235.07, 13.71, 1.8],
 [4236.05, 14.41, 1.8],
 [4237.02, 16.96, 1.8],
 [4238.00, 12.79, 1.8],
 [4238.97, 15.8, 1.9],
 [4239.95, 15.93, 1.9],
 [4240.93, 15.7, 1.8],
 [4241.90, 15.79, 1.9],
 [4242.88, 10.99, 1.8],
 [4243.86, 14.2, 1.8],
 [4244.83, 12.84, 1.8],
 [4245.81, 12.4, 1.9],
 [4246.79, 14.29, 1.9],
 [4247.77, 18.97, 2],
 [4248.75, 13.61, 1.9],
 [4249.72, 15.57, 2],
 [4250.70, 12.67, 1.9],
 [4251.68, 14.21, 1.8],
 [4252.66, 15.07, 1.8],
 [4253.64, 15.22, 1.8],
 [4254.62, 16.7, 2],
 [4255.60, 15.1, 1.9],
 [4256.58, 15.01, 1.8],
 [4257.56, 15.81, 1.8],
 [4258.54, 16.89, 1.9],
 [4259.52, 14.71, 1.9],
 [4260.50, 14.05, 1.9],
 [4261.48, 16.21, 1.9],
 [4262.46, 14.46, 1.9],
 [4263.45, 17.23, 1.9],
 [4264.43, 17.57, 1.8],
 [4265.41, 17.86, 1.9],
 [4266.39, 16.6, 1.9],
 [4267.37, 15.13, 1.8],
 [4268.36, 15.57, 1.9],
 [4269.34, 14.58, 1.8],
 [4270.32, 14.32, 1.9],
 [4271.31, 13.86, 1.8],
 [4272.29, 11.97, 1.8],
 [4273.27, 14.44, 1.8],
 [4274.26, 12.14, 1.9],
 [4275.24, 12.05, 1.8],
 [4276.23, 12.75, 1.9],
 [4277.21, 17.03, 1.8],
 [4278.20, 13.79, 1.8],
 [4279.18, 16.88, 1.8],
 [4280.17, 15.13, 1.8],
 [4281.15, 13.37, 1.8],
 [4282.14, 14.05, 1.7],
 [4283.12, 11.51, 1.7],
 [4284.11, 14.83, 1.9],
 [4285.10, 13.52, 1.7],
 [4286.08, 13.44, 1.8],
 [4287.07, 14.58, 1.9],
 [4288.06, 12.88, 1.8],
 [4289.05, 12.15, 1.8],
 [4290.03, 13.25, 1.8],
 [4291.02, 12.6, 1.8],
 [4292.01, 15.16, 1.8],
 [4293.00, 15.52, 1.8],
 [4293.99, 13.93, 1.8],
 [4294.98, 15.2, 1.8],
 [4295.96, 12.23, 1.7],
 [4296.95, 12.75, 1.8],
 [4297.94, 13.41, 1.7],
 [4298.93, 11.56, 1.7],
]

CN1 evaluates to 0.024 mag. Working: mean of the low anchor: 13.7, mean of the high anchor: 14.8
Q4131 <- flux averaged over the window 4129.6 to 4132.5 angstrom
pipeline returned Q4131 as 12.2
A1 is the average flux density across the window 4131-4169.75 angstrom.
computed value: 14.1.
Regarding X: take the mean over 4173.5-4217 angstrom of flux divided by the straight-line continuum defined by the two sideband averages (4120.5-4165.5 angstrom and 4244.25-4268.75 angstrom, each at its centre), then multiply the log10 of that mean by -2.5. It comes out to 0.11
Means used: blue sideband 14.1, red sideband 15.3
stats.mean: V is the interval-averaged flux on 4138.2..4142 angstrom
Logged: 14.7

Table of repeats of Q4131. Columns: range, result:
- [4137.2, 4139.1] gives 15.3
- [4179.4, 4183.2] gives 12.4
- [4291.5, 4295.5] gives 14.9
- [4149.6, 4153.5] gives 13.1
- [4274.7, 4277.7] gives 13.9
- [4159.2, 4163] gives 15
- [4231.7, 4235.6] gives 14.2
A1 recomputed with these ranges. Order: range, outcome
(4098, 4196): 13.5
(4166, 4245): 13.5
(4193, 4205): 13.2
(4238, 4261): 14.8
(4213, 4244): 13.9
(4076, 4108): 13.5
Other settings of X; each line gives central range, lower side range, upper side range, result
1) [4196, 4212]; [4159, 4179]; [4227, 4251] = 0.069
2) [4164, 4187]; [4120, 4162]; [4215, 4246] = 0.062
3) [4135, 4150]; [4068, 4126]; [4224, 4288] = -0.065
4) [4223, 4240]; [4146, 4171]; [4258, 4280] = 0.084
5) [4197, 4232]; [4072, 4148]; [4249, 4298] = 0.068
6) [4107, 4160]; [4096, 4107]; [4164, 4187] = -0.143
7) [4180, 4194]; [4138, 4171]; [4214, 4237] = 0.074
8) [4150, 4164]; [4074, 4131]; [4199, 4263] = 0.007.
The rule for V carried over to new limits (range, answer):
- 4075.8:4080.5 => 13.5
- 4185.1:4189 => 12.7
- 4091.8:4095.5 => 16.1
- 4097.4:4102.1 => 11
